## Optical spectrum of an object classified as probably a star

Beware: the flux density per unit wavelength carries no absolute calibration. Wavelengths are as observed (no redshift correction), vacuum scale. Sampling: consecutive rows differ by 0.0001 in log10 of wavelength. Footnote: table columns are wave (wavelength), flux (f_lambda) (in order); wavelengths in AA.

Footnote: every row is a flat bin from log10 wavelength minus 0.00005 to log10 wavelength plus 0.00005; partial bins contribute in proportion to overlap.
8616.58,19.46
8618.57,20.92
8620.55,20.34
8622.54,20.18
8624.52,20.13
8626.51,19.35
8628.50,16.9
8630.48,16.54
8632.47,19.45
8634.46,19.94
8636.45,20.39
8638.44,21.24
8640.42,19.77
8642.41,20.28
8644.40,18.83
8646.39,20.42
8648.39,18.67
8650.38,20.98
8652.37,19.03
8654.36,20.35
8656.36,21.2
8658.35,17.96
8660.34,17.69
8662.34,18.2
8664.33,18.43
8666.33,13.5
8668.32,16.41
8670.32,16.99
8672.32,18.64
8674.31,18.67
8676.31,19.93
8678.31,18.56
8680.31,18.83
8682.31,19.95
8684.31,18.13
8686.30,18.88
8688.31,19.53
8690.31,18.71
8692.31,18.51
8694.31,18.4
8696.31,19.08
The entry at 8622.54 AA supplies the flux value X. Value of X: 20.18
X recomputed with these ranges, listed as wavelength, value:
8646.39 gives 20.42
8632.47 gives 19.45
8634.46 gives 19.94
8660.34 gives 17.69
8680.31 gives 18.83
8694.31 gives 18.4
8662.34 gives 18.2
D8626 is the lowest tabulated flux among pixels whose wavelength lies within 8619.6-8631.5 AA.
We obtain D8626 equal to 16.54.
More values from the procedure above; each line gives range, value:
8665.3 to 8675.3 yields 13.5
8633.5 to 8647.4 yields 18.83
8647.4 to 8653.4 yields 18.67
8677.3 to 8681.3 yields 18.56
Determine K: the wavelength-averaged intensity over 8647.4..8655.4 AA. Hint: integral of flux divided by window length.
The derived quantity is 19.8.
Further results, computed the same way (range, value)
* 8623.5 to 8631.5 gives 18.2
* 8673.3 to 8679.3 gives 19.1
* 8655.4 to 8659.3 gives 19.6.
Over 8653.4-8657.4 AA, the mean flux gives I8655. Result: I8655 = 20.7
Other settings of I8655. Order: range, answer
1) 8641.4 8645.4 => 19.6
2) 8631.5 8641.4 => 20.2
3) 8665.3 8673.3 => 16.4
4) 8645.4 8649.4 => 19.5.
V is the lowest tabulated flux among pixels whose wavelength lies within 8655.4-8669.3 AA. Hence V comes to 13.5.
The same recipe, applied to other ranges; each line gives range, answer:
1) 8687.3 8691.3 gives 18.71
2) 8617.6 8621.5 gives 20.34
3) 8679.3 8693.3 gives 18.13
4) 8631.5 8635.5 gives 19.45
